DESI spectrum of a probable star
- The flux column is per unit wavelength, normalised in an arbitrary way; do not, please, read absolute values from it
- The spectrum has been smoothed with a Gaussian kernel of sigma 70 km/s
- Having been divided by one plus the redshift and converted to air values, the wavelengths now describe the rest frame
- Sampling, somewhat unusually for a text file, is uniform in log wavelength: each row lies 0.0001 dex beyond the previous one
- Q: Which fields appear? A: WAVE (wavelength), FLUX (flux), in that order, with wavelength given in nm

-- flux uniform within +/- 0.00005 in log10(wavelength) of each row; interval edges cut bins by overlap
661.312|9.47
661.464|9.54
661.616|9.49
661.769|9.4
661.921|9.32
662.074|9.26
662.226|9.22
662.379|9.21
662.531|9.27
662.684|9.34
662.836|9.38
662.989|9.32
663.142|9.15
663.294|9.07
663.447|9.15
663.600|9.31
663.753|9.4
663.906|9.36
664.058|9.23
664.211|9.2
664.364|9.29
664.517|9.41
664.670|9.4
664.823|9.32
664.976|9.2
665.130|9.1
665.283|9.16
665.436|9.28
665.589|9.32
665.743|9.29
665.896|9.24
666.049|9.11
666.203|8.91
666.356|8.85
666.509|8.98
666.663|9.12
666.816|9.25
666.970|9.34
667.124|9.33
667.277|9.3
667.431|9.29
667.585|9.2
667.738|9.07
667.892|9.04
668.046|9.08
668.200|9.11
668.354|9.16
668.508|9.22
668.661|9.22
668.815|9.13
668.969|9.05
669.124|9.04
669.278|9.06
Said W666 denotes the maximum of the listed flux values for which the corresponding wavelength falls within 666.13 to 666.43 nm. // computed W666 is 8.91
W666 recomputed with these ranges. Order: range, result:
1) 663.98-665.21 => 9.41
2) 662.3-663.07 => 9.38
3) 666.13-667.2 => 9.34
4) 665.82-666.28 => 9.24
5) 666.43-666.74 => 9.12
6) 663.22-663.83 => 9.4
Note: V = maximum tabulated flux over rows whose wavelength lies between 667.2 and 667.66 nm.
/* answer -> 9.3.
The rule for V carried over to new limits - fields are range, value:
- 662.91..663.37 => 9.32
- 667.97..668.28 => 9.11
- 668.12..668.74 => 9.22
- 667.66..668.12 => 9.08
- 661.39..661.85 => 9.54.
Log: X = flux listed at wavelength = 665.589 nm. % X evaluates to 9.32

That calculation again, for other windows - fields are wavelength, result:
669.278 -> 9.06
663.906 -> 9.36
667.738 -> 9.07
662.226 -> 9.22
